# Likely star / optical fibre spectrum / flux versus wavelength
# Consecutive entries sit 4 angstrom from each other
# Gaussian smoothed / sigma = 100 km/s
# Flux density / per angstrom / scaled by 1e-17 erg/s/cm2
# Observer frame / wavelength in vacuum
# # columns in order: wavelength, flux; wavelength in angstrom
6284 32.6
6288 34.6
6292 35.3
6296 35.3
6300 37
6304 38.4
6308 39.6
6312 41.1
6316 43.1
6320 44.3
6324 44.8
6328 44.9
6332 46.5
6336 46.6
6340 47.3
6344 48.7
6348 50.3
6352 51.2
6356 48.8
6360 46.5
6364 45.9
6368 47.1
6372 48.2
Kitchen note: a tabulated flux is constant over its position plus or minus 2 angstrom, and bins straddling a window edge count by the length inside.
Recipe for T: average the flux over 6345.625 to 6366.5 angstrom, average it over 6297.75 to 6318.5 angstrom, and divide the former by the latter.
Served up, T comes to 1.22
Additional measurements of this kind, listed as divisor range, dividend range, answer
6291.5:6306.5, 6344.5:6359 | 1.35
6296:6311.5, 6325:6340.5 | 1.21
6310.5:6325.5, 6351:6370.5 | 1.10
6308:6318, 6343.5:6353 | 1.21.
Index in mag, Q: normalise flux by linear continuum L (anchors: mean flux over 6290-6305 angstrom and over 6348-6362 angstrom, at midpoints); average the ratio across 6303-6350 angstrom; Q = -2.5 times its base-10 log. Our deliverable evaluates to -0.05 mag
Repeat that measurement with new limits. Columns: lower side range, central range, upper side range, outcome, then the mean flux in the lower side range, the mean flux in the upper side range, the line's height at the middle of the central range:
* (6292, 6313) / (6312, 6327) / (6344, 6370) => -0.07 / 37.9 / 48.3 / 41.1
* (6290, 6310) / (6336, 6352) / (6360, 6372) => -0.12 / 37.1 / 46.8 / 43.6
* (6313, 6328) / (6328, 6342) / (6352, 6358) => 0.00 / 44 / 49.6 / 46.3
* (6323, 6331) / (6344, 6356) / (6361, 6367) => -0.10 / 45.1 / 46.2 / 45.8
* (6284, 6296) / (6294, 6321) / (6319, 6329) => 0.01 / 34.6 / 44.7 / 39.8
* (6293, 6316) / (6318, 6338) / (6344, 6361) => -0.04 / 38.6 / 49.3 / 43.8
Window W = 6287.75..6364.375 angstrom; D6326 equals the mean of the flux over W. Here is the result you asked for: 43.7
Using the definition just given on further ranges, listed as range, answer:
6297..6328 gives 41.2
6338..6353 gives 49.3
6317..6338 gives 45.3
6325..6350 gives 47.3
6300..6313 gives 39.2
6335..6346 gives 47.6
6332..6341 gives 46.8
